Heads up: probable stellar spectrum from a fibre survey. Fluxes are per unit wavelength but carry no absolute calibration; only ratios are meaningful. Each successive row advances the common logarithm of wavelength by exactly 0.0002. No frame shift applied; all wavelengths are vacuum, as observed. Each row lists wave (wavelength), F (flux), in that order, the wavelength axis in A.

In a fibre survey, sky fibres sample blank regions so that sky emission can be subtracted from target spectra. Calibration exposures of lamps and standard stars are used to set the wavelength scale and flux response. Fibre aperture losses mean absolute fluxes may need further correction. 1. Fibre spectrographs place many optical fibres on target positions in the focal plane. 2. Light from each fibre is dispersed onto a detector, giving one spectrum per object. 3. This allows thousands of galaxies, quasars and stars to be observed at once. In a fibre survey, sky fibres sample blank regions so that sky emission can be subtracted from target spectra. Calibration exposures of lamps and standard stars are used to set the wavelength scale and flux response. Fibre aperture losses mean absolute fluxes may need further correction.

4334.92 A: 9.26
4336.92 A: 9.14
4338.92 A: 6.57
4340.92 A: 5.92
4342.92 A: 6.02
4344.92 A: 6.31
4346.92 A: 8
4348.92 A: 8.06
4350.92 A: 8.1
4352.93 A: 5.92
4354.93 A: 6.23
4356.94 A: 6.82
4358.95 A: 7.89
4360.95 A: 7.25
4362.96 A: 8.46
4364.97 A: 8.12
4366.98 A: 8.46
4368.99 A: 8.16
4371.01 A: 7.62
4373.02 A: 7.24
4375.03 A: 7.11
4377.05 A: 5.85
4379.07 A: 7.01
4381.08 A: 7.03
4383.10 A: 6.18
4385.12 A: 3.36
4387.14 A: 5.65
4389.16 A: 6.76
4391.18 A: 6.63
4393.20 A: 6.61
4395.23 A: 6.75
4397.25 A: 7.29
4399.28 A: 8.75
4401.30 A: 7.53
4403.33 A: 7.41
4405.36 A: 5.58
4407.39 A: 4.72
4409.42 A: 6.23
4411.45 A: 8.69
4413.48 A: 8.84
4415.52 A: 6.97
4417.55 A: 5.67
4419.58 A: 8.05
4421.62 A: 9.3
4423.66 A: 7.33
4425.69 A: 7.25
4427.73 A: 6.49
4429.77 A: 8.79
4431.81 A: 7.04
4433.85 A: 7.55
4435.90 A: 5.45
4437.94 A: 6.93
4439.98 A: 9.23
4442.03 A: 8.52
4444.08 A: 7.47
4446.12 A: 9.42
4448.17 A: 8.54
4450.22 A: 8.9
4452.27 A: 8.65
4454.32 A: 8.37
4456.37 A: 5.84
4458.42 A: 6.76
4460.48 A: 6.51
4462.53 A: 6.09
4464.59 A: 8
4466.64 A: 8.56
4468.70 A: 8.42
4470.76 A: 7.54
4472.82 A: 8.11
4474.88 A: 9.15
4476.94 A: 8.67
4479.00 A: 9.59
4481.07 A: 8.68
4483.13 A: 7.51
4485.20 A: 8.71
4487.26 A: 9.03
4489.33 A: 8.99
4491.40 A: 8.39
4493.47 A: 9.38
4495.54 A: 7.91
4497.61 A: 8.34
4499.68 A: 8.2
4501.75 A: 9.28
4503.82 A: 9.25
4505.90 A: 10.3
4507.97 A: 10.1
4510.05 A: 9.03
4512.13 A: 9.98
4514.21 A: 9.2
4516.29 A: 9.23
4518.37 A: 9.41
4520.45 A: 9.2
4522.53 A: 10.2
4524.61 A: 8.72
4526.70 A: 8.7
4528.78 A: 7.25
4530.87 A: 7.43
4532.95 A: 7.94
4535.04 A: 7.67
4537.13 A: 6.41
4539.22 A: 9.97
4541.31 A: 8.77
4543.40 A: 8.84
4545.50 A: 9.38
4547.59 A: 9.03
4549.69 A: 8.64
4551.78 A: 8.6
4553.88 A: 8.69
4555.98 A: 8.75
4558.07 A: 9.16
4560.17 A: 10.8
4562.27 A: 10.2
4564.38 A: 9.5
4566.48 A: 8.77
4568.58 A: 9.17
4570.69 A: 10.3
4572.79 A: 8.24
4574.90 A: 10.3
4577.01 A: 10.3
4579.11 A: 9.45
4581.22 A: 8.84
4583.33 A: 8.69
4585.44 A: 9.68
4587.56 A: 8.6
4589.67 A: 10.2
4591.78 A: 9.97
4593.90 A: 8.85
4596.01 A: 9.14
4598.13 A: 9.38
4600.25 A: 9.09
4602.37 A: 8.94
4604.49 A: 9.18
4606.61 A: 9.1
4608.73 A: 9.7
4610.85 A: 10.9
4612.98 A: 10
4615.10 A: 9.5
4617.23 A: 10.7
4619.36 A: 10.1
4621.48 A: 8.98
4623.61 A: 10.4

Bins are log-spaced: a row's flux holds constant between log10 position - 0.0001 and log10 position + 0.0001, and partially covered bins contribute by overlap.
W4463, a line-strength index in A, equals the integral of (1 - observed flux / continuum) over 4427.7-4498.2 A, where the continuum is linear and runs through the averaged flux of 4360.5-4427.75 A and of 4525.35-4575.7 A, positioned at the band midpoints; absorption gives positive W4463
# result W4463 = -1.8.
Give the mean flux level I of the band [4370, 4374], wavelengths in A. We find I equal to 7.43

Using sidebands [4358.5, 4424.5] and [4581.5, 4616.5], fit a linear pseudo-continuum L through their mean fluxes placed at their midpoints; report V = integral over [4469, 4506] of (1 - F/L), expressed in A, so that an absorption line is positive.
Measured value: -2.3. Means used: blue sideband 7.1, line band 8.68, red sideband 9.43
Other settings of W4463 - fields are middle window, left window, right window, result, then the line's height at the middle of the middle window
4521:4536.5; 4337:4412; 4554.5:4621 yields 1.0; 8.81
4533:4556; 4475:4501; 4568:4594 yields 1.4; 9.14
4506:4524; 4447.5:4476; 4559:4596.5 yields -2.0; 8.59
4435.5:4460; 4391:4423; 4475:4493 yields 0.4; 8.02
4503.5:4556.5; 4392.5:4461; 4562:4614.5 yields -0.9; 8.73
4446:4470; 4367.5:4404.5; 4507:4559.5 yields 0.1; 7.81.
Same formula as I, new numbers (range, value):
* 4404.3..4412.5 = 6.32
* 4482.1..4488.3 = 8.42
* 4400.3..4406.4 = 6.82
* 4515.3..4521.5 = 9.29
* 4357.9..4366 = 7.93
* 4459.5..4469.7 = 7.52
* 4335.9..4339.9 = 7.86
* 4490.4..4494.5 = 8.89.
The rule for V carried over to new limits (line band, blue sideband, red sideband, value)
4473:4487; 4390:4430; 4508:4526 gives -0.1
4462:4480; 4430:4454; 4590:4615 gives 0.0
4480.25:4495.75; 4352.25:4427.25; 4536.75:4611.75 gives -0.7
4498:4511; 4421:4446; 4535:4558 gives -1.6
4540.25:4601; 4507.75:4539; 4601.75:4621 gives -0.1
